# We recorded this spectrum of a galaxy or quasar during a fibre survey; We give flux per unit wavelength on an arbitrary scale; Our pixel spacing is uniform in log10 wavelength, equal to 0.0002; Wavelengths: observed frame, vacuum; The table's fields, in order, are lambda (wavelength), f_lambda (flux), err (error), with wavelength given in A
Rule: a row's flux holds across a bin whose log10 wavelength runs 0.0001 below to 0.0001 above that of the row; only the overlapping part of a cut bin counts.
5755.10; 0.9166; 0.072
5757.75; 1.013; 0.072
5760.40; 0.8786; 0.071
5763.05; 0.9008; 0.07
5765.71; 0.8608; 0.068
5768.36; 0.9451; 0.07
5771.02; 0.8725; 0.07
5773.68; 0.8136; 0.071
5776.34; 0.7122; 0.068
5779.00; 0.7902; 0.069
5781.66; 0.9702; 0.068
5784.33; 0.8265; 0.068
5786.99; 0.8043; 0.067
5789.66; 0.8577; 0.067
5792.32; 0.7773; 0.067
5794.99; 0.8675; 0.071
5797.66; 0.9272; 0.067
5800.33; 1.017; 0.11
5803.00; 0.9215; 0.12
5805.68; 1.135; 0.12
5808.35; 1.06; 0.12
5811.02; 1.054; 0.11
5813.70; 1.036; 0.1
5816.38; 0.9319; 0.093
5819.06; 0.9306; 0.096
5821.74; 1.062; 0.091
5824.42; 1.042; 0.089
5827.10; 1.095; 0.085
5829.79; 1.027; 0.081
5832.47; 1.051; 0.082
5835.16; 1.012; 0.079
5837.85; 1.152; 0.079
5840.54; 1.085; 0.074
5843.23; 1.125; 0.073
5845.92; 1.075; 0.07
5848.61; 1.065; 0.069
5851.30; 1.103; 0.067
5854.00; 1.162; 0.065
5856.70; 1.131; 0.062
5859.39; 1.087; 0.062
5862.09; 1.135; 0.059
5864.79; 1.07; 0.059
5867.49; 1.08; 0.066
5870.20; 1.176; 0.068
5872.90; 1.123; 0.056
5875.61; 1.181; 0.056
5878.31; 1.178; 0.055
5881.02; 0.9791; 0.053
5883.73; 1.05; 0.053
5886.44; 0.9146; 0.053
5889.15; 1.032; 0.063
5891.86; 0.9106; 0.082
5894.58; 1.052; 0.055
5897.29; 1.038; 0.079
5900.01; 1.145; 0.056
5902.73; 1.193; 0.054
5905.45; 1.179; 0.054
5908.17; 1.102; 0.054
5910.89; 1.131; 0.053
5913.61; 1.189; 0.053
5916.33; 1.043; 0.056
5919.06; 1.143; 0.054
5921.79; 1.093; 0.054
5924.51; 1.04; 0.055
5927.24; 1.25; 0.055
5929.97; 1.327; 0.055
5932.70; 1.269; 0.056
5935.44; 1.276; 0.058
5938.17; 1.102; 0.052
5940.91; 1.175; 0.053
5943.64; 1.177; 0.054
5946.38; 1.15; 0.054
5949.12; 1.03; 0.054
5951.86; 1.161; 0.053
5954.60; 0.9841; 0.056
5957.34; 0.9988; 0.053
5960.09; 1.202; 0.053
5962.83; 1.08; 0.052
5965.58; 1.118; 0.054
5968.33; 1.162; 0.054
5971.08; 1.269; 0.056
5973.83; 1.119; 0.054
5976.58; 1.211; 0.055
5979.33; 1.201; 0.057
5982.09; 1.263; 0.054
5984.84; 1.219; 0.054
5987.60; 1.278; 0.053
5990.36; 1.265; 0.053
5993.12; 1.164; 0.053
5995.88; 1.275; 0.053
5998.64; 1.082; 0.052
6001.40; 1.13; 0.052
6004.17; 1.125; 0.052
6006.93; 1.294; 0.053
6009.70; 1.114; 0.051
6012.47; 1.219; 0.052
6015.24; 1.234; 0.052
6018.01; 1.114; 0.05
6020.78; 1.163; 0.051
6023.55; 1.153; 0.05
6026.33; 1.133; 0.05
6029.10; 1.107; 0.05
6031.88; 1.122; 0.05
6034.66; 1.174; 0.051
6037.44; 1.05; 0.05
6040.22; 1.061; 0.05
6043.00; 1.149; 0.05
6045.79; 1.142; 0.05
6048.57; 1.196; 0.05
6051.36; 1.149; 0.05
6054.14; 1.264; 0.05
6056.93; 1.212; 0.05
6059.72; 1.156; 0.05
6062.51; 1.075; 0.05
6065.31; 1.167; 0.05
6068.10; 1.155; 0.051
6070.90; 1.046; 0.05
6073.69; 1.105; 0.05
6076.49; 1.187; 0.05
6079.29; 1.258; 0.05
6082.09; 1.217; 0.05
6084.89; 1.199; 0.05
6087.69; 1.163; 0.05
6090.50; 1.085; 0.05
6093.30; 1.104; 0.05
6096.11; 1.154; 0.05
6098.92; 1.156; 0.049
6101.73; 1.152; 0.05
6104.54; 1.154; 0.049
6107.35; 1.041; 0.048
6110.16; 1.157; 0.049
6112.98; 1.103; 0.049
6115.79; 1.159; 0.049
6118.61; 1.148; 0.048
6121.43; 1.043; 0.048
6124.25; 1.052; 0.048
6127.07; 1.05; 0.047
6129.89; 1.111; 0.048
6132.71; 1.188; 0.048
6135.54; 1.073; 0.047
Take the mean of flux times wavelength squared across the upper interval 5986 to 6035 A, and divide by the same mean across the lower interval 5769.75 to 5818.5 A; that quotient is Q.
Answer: 1.4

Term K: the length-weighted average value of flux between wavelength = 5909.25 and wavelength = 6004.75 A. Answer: 1.16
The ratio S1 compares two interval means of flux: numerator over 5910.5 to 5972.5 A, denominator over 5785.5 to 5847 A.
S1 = 1.1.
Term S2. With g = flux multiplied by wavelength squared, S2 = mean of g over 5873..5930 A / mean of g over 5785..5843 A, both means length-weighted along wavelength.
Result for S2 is 1.14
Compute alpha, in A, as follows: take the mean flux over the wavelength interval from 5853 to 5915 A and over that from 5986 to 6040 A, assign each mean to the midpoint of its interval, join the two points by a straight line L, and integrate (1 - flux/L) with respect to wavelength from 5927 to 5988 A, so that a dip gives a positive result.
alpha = -1.9 A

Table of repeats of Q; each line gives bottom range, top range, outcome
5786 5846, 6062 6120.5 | 1.25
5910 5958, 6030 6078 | 1.04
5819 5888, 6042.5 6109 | 1.15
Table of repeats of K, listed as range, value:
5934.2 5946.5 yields 1.18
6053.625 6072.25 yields 1.15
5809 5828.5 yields 1.02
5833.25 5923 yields 1.09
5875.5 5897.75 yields 1.03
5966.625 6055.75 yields 1.17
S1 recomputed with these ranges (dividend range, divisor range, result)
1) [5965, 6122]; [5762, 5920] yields 1.13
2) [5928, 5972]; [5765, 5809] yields 1.30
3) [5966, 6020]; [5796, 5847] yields 1.15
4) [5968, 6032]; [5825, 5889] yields 1.09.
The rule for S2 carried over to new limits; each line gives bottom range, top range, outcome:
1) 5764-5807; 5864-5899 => 1.24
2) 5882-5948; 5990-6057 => 1.07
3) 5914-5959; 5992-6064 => 1.05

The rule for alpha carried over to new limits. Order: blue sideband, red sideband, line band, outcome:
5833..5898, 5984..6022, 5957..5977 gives 0.21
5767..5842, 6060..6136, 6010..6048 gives -1.77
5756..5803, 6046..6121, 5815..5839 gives -3.00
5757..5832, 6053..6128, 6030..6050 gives -0.41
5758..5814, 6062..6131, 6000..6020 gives -2.01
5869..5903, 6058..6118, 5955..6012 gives -3.63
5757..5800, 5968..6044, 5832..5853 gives -2.96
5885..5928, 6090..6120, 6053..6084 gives -1.24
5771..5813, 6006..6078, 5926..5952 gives -3.58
